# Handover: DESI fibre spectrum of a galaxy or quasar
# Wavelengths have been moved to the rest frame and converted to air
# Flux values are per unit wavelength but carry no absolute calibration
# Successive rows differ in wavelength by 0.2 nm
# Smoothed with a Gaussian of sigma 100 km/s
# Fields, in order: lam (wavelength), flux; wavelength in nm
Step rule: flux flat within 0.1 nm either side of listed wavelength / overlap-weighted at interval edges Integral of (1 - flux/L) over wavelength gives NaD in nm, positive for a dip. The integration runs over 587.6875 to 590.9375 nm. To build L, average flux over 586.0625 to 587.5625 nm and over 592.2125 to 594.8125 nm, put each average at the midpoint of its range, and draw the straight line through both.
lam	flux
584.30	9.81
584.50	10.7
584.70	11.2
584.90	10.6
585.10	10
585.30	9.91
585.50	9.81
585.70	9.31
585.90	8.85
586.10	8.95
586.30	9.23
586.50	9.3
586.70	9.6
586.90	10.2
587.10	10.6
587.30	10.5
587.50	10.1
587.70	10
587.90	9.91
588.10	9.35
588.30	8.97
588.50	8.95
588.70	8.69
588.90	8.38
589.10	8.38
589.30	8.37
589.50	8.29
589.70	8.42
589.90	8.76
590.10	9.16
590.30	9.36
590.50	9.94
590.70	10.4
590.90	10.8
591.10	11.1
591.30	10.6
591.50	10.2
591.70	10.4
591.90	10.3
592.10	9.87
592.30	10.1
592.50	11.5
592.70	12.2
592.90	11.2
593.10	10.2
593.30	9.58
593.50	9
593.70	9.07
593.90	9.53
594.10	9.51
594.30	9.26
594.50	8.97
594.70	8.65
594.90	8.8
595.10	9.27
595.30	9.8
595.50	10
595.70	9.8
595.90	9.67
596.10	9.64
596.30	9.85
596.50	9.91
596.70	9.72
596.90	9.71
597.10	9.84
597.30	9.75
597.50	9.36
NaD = 0.241 nm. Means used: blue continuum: 9.84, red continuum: 9.9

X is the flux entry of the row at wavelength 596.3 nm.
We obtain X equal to 9.85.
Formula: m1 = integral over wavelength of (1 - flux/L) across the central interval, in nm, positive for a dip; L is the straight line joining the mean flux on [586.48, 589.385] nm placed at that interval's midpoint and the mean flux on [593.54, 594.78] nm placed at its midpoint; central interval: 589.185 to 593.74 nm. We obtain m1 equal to -0.33 nm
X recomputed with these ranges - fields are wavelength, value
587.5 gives 10.1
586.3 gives 9.23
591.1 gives 11.1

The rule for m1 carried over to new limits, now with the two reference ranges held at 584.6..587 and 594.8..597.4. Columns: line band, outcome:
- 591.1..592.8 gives -0.170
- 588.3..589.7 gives 0.171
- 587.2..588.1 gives -0.028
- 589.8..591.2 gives -0.031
